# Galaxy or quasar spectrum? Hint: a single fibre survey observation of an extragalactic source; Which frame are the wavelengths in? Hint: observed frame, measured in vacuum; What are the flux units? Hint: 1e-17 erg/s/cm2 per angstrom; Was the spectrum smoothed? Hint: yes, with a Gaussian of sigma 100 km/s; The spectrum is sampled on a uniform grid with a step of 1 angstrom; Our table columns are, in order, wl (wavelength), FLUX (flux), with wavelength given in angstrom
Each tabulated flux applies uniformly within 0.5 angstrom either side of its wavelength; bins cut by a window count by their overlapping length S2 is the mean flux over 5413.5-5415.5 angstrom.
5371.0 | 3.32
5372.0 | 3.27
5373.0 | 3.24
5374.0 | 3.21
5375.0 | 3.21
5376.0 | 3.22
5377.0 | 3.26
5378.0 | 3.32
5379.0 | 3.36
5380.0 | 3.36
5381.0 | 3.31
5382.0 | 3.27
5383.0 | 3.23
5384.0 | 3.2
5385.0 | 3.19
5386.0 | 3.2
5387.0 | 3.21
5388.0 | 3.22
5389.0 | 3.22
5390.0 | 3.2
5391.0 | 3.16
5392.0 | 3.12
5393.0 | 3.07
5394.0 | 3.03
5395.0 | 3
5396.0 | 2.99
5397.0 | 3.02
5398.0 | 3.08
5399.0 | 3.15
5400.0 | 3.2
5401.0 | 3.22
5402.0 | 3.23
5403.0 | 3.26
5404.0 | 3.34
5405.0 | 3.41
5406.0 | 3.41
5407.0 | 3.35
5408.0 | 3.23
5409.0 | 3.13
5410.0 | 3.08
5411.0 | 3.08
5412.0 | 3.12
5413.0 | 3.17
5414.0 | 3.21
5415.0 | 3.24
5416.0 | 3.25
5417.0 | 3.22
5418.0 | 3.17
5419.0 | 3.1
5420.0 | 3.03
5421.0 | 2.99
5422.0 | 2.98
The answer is 3.23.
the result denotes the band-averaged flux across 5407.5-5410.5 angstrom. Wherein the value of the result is 3.15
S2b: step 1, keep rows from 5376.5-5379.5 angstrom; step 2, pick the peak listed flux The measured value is 3.36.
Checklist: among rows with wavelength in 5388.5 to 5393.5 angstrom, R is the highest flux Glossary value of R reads 3.22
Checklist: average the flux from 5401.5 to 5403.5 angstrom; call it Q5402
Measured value 3.25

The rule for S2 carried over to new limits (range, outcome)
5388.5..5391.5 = 3.19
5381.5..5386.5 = 3.22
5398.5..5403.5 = 3.21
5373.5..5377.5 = 3.22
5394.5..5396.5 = 3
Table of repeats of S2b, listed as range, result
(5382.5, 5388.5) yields 3.23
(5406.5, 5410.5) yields 3.35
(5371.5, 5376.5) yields 3.27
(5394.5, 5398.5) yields 3.08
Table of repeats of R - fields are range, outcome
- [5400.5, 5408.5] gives 3.41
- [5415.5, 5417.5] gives 3.25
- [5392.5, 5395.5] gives 3.07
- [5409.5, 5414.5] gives 3.21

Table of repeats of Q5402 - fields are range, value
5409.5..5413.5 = 3.11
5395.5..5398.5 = 3.03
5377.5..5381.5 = 3.34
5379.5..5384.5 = 3.27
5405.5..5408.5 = 3.33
